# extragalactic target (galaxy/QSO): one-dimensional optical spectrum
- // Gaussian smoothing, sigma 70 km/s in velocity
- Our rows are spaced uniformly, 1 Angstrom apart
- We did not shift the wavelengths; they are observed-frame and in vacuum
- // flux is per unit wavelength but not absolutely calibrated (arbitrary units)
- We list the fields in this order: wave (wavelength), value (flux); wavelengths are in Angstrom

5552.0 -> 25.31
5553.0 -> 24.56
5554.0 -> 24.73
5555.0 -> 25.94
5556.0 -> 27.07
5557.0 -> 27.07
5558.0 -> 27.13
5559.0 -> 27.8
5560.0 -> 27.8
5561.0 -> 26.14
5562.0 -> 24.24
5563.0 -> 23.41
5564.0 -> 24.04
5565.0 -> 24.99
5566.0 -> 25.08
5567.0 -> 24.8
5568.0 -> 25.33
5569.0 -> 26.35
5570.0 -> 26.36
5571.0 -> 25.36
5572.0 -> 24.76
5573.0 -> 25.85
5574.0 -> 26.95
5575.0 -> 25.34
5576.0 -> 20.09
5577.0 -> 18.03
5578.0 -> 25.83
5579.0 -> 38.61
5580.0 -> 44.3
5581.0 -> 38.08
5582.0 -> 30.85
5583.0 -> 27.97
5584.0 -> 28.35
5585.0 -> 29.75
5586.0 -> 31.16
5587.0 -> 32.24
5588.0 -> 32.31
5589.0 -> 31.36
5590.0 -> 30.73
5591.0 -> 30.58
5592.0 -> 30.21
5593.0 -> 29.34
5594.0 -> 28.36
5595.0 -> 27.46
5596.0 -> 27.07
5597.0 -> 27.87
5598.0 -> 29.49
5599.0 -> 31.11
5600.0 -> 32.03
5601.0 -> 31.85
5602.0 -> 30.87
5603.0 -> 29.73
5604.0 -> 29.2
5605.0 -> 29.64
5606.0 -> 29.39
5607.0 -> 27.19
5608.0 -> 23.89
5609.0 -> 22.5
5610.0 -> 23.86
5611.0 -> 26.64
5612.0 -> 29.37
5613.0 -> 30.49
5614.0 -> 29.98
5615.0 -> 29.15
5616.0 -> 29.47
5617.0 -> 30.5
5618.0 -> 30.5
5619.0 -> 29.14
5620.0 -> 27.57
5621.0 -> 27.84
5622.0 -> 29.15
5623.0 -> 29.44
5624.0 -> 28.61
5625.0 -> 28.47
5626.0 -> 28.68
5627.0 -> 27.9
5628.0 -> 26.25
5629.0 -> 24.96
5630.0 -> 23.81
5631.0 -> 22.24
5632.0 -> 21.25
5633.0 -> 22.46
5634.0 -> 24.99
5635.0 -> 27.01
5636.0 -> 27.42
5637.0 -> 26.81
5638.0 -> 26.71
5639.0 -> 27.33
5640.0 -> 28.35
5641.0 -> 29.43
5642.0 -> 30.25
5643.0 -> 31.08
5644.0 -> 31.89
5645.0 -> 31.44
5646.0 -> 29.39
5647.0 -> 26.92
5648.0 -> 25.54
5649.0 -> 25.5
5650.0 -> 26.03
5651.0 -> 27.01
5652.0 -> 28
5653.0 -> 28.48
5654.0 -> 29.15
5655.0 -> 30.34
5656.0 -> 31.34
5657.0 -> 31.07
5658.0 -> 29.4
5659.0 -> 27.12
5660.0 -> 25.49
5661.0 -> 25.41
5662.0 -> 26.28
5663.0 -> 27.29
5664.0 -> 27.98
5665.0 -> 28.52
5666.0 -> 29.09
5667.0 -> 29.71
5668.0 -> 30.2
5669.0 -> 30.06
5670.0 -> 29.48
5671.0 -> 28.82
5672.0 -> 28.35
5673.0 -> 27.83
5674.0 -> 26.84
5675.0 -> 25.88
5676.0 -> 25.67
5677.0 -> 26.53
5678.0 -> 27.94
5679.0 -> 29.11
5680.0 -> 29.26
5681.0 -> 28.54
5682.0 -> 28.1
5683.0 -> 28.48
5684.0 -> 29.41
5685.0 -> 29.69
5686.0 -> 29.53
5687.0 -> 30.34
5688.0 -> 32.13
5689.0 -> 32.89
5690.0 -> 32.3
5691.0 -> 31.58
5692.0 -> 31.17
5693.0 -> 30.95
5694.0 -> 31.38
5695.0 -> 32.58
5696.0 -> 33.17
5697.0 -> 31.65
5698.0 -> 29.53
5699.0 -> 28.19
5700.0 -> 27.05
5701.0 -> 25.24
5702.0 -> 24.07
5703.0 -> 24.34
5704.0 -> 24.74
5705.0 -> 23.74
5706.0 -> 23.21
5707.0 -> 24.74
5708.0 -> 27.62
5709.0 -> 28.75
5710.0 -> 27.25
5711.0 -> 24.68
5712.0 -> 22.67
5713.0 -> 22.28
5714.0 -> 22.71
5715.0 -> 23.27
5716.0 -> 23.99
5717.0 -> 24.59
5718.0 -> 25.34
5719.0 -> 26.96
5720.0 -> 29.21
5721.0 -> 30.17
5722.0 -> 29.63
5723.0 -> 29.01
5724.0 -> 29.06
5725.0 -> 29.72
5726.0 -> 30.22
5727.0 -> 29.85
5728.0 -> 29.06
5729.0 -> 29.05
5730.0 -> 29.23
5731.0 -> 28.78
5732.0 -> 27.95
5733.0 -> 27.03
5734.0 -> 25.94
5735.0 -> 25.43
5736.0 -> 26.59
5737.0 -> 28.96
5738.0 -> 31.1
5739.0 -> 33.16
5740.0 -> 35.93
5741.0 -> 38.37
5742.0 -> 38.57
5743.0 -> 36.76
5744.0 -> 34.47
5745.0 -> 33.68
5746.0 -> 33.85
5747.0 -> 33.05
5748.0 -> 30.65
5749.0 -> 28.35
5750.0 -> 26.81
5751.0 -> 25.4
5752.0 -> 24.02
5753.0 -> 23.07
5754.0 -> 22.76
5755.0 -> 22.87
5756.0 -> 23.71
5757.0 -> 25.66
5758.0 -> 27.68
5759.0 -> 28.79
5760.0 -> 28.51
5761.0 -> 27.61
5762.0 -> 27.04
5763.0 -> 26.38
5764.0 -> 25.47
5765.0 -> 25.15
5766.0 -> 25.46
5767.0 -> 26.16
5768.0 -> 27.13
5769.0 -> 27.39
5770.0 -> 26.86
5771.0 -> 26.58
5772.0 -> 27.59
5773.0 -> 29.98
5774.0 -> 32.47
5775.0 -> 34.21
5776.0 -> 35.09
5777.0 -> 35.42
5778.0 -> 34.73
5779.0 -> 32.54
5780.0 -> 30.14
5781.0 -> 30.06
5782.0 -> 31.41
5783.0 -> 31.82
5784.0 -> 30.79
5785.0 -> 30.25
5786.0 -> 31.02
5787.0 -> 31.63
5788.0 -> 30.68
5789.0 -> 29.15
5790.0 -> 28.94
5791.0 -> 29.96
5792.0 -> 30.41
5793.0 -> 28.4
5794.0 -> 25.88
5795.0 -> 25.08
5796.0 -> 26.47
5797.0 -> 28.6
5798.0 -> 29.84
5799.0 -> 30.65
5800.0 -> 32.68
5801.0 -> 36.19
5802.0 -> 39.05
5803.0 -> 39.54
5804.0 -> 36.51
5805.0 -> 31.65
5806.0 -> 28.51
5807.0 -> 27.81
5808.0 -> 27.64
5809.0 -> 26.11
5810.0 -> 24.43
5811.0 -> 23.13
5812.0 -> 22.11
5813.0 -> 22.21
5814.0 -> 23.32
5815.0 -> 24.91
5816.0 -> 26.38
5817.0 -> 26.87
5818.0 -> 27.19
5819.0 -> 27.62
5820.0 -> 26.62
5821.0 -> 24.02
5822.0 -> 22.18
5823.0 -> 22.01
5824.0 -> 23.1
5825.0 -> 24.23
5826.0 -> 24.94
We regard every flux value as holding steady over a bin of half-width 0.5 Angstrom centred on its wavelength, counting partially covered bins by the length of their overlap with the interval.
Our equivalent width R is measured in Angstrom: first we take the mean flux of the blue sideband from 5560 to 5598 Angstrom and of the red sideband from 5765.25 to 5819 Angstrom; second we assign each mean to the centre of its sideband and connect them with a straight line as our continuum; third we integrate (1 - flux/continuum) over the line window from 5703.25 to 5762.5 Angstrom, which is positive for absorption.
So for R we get 2.1 Angstrom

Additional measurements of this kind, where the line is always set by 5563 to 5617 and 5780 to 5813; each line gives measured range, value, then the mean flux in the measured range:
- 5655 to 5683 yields 0.7 Angstrom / 28.2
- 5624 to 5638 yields 1.5 Angstrom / 25.7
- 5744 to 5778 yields 1.5 Angstrom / 28.2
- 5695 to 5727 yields 2.7 Angstrom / 26.8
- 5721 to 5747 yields -1.3 Angstrom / 30.9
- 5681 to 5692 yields -0.5 Angstrom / 30.4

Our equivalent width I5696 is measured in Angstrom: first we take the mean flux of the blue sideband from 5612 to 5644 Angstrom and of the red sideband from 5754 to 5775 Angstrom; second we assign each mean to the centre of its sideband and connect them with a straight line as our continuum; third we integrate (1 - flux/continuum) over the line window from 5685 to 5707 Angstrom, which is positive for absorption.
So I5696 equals -1.27 Angstrom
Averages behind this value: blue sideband 27.7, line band 29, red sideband 27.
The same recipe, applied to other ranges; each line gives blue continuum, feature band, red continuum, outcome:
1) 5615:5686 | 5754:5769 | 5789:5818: 1.2 Angstrom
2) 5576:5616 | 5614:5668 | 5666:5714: 1.9 Angstrom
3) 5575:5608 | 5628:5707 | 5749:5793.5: 3.3 Angstrom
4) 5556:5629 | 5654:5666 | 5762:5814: 0.2 Angstrom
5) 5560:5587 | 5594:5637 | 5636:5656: 0.4 Angstrom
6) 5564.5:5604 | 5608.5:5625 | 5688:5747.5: 0.3 Angstrom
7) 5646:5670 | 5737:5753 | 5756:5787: -1.6 Angstrom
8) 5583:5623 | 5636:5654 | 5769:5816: 0.6 Angstrom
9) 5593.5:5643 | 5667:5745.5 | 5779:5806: 1.9 Angstrom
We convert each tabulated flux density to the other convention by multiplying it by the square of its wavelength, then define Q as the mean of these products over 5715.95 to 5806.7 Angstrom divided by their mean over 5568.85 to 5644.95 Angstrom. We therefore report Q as 1.10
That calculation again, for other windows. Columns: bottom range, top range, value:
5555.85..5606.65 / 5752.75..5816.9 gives 1.09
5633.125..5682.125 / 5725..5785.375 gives 1.08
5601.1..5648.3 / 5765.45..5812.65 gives 1.14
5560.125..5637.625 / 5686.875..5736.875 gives 1.04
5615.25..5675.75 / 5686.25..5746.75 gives 1.06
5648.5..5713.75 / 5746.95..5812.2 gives 1.07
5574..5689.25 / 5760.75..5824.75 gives 1.06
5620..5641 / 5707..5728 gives 1.04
